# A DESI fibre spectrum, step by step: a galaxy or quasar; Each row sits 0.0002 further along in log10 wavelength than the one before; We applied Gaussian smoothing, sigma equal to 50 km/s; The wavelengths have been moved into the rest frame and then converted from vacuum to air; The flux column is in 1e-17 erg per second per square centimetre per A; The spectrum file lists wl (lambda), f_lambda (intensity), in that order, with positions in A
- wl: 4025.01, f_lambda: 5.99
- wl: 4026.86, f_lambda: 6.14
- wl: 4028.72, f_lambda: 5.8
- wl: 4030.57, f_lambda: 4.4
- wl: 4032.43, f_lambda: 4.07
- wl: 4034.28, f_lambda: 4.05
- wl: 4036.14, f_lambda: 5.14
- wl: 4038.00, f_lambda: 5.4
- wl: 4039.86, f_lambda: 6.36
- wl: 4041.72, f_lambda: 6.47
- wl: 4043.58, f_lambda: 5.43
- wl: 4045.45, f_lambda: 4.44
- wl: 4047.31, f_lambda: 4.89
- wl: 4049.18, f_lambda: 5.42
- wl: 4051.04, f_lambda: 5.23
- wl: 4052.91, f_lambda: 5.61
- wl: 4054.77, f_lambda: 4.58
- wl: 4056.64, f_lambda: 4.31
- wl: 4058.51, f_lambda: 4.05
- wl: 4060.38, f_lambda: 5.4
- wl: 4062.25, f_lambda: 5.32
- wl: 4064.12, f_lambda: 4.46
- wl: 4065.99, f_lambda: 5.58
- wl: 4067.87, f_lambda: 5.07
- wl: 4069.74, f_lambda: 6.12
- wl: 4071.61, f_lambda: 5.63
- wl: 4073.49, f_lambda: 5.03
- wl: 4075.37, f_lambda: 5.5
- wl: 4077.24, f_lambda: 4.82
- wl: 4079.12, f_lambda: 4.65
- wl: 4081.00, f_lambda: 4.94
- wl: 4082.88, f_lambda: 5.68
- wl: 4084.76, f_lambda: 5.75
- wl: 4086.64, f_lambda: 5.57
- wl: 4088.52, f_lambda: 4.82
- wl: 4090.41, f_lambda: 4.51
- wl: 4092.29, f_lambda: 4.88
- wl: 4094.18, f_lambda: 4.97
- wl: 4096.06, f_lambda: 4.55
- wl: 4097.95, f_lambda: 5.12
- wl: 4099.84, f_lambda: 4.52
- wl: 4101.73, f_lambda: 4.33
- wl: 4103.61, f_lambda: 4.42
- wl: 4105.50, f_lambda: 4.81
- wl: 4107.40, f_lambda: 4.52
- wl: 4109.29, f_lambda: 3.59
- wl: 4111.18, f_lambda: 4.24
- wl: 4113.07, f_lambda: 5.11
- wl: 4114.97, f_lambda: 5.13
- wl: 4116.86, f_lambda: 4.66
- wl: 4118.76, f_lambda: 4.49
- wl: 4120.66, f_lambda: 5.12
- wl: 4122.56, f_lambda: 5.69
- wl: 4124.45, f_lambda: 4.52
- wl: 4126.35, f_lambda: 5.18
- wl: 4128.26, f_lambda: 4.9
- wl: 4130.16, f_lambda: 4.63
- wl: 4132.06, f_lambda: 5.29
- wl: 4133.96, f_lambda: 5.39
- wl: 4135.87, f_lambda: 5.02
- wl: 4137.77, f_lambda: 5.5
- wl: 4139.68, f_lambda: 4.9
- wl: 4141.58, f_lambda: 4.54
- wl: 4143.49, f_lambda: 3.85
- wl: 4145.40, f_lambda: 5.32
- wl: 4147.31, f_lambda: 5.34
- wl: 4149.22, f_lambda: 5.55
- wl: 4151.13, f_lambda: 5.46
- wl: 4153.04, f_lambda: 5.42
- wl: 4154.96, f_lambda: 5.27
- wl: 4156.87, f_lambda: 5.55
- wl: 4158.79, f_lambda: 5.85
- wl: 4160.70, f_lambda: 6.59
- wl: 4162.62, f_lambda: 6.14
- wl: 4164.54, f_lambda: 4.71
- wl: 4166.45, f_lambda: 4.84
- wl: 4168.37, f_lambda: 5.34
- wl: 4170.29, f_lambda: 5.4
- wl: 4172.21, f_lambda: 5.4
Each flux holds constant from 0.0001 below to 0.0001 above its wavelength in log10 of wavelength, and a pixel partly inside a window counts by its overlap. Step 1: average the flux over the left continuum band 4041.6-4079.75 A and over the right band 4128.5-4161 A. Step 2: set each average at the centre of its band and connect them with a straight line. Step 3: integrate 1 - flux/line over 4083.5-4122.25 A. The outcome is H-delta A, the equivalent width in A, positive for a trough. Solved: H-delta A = 3.0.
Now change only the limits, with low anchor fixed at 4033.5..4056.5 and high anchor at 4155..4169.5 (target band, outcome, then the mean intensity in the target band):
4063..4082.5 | 0.4 A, 5.2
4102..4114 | 2.1 A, 4.44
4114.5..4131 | 1.6 A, 4.92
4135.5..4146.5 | 1.3 A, 4.85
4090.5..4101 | 1.2 A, 4.77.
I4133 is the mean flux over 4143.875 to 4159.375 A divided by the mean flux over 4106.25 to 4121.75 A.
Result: 1.17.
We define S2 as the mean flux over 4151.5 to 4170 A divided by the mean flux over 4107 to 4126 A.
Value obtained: 1.2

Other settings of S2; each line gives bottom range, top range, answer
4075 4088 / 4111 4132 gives 0.94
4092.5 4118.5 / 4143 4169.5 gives 1.17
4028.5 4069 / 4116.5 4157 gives 1.00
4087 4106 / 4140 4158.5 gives 1.09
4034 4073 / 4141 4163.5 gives 1.04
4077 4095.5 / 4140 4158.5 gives 1.02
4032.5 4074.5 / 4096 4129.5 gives 0.91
